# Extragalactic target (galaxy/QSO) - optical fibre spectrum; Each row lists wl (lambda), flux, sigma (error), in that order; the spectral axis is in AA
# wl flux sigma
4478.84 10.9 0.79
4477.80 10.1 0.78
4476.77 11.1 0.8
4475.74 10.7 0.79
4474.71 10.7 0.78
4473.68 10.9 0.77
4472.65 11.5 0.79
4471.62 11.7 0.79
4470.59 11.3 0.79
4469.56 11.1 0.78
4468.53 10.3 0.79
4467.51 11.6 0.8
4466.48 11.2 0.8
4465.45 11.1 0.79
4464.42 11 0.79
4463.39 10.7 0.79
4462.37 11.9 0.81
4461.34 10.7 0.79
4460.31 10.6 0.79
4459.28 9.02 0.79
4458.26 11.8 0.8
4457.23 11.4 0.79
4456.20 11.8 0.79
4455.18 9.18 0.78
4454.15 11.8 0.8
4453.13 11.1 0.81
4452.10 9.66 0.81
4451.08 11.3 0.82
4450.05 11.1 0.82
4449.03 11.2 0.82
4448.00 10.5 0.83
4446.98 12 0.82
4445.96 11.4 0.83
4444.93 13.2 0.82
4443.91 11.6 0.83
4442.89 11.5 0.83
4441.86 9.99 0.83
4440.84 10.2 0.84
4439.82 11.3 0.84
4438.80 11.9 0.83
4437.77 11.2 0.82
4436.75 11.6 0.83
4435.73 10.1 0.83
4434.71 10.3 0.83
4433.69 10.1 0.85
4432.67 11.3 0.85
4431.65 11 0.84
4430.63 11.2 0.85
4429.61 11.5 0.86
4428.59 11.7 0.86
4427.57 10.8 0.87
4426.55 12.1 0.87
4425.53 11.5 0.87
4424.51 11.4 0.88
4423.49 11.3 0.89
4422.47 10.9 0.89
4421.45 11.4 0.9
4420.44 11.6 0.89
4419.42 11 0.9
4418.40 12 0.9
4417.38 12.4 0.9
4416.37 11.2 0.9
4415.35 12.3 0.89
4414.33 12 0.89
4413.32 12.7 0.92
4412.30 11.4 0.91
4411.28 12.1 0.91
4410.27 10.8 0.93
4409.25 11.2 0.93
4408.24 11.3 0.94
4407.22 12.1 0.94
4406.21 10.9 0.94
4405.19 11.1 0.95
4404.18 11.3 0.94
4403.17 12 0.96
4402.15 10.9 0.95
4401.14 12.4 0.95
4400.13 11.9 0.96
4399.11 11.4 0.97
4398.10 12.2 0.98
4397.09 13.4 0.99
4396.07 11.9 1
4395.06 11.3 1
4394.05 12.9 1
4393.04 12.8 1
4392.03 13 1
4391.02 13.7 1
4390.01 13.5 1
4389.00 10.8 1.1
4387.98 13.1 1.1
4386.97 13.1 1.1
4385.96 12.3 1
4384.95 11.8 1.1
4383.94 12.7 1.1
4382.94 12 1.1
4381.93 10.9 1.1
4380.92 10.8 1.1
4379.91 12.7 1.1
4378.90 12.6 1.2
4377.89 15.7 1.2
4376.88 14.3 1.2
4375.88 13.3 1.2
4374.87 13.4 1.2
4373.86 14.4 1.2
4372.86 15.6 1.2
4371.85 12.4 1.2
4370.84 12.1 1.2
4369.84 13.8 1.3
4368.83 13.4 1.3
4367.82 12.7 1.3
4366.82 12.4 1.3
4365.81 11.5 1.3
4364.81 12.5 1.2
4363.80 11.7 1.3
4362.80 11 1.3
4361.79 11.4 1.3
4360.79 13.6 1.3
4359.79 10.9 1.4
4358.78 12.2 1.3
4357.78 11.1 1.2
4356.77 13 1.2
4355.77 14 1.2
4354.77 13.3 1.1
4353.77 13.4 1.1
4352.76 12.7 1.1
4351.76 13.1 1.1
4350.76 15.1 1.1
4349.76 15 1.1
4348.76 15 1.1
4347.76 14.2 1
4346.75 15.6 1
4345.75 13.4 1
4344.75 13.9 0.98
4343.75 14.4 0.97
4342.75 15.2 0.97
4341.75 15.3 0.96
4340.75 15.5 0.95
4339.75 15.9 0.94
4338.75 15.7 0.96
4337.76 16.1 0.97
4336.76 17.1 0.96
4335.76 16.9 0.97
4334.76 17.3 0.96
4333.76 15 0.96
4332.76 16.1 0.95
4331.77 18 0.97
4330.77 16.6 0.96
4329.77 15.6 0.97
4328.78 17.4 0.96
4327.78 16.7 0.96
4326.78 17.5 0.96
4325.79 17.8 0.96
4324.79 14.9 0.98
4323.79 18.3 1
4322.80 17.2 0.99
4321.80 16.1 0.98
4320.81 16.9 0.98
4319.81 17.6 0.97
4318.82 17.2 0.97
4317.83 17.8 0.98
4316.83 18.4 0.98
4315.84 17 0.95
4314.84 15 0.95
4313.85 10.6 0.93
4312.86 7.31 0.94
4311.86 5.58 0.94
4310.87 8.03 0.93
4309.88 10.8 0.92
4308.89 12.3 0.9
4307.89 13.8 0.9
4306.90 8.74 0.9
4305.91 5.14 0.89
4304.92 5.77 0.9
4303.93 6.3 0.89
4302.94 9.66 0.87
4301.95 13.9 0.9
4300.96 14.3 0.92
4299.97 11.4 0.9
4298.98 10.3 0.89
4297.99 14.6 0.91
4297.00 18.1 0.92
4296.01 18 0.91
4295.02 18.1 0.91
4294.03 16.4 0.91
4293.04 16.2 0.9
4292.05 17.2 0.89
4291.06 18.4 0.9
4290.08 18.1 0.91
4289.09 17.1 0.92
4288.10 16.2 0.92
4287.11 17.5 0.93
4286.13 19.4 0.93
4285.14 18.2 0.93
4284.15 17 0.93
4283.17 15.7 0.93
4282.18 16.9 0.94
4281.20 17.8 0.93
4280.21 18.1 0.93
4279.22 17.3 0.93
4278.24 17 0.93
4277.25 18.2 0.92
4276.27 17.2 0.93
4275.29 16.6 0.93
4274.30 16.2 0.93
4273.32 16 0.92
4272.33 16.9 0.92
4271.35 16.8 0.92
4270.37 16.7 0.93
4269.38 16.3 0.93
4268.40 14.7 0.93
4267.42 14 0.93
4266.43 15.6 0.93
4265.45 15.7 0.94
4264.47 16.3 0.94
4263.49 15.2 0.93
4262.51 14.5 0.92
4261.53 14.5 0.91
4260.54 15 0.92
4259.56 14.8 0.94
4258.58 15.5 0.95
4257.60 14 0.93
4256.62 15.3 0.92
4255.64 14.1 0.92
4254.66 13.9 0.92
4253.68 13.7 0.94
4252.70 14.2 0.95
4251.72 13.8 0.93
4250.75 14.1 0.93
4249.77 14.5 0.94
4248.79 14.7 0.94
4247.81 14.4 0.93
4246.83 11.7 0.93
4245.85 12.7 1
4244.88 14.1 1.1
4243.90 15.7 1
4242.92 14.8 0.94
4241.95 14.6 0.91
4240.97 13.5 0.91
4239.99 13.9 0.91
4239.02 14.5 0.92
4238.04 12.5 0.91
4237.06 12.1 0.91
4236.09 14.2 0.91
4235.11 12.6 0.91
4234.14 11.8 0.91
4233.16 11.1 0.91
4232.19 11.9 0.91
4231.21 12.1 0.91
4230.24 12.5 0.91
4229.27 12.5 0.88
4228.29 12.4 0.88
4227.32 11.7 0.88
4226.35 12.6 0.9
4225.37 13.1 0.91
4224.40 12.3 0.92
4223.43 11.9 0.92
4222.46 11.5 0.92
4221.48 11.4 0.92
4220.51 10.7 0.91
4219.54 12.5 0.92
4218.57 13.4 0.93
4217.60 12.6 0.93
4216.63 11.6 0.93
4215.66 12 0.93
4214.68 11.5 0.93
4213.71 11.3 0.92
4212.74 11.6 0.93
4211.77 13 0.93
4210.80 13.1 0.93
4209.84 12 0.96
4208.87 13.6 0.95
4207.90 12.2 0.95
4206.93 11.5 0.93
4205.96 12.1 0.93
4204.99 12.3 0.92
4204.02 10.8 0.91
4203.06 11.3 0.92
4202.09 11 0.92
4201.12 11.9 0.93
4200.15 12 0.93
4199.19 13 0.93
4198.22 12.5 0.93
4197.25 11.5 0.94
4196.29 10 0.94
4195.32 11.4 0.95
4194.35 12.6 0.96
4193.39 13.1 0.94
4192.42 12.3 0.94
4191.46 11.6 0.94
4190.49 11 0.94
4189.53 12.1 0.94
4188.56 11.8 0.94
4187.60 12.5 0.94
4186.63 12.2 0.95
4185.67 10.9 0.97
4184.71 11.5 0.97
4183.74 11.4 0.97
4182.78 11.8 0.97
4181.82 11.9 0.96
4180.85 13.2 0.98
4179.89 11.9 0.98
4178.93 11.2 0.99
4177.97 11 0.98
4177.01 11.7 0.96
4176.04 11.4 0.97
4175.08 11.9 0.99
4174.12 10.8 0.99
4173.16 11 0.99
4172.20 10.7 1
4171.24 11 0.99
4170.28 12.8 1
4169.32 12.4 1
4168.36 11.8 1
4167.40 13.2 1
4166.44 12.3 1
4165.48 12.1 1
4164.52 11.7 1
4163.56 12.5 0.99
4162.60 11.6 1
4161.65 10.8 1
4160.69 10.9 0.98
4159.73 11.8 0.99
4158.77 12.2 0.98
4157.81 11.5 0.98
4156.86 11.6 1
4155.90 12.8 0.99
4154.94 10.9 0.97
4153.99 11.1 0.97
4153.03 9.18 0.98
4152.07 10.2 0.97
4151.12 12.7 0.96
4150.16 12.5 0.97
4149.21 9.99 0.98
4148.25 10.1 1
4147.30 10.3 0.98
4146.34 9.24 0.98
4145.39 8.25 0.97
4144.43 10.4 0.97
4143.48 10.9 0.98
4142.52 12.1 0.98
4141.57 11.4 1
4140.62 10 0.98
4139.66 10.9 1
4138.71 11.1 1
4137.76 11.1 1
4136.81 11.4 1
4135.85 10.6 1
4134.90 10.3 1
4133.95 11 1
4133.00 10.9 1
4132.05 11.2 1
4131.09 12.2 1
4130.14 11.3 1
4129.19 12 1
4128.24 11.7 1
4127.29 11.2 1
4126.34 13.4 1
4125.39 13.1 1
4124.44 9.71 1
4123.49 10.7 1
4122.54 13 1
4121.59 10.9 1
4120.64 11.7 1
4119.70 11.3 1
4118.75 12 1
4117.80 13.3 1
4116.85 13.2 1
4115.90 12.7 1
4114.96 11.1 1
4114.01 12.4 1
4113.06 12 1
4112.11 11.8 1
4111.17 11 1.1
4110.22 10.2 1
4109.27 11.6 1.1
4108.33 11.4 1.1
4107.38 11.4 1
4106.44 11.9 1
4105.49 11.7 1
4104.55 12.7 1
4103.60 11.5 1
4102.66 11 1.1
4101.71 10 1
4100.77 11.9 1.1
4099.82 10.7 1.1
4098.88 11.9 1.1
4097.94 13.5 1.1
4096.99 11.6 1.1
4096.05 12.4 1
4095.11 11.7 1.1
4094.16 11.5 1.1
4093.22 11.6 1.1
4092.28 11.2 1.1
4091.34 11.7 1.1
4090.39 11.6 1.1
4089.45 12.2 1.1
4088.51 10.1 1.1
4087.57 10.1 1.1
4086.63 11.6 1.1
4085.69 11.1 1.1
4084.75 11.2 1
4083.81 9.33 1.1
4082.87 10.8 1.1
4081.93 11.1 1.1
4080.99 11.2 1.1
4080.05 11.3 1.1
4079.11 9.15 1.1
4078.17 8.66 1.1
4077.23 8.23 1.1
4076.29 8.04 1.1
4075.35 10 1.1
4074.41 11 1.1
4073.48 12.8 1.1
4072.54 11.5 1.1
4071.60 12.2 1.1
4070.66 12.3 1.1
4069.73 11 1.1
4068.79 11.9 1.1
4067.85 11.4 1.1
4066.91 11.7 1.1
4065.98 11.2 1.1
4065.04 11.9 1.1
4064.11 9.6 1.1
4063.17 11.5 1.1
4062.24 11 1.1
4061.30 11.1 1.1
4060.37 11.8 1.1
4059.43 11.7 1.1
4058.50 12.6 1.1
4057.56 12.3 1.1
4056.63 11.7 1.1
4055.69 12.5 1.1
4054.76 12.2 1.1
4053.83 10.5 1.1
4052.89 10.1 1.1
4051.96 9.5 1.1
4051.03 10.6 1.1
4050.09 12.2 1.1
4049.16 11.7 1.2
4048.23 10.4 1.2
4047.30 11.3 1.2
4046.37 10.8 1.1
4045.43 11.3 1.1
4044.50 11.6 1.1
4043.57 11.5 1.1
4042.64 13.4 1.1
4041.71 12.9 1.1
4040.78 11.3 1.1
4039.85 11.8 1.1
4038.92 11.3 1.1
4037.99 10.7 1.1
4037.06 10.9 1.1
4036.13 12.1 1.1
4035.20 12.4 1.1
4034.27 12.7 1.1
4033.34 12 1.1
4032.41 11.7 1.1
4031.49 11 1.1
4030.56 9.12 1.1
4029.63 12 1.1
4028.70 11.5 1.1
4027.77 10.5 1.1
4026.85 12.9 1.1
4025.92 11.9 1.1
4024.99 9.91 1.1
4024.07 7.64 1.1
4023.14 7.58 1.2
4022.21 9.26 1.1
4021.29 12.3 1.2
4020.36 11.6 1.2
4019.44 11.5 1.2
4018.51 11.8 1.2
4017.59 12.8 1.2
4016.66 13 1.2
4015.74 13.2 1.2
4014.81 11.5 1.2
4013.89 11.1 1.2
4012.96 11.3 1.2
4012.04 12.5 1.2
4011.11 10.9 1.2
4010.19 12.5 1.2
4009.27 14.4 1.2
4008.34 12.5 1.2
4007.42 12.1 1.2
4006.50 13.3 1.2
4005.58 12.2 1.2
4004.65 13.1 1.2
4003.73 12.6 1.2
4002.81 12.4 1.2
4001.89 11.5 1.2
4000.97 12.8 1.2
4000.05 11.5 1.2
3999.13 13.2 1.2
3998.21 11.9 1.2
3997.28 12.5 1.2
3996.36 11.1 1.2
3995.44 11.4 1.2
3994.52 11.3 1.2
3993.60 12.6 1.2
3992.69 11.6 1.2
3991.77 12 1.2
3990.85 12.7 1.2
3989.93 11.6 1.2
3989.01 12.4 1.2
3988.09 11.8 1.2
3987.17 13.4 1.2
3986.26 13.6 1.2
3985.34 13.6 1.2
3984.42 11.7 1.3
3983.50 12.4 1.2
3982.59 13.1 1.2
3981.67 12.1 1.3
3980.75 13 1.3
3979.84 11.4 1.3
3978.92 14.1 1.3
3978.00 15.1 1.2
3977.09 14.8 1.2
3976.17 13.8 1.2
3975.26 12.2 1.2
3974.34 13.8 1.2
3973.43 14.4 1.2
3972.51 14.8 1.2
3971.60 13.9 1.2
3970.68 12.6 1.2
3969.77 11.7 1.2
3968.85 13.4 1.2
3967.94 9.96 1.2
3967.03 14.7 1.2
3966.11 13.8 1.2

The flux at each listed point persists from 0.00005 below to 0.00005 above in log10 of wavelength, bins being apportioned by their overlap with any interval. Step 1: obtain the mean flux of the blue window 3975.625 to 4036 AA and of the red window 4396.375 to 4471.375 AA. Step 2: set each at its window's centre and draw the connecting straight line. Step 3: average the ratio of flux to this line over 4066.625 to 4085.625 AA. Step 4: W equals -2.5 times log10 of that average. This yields 0.12 mag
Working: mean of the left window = 12.1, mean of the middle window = 10.7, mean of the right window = 11.3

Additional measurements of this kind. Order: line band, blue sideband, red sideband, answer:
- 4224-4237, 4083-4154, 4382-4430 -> -0.075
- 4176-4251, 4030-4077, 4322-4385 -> 0.048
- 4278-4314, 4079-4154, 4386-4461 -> -0.220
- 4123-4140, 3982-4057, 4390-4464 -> 0.033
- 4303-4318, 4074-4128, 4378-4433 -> 0.102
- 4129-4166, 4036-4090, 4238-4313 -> 0.130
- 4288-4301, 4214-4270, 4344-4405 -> -0.212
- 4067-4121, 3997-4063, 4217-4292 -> 0.108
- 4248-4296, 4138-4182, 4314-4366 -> -0.177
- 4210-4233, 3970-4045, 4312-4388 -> 0.114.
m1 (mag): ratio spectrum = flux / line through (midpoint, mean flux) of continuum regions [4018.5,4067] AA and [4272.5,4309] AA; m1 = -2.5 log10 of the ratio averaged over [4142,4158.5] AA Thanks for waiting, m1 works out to 0.19 mag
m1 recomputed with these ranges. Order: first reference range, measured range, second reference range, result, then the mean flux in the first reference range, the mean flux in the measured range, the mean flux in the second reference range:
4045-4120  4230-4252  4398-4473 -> -0.18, 11.3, 13.4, 11.3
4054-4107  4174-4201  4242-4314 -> 0.11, 11.3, 11.8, 14.5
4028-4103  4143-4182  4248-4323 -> 0.13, 11.3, 11.3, 14.8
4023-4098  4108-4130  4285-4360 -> 0.01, 11.2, 11.8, 14.6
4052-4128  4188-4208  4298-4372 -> 0.05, 11.4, 11.8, 13.7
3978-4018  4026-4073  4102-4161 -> 0.05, 12.4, 11.5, 11.3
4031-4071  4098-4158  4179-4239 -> 0.04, 11.5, 11.3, 12.1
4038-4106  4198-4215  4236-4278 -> 0.15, 11.3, 12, 14.9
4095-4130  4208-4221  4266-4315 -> 0.10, 11.8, 12.2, 14.5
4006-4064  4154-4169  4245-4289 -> 0.17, 11.5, 11.8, 15.7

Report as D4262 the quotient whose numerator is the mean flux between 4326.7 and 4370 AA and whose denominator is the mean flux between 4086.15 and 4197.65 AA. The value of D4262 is 1.2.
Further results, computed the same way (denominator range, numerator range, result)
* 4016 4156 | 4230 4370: 1.29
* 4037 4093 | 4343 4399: 1.16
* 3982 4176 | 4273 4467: 1.15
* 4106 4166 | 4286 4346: 1.30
